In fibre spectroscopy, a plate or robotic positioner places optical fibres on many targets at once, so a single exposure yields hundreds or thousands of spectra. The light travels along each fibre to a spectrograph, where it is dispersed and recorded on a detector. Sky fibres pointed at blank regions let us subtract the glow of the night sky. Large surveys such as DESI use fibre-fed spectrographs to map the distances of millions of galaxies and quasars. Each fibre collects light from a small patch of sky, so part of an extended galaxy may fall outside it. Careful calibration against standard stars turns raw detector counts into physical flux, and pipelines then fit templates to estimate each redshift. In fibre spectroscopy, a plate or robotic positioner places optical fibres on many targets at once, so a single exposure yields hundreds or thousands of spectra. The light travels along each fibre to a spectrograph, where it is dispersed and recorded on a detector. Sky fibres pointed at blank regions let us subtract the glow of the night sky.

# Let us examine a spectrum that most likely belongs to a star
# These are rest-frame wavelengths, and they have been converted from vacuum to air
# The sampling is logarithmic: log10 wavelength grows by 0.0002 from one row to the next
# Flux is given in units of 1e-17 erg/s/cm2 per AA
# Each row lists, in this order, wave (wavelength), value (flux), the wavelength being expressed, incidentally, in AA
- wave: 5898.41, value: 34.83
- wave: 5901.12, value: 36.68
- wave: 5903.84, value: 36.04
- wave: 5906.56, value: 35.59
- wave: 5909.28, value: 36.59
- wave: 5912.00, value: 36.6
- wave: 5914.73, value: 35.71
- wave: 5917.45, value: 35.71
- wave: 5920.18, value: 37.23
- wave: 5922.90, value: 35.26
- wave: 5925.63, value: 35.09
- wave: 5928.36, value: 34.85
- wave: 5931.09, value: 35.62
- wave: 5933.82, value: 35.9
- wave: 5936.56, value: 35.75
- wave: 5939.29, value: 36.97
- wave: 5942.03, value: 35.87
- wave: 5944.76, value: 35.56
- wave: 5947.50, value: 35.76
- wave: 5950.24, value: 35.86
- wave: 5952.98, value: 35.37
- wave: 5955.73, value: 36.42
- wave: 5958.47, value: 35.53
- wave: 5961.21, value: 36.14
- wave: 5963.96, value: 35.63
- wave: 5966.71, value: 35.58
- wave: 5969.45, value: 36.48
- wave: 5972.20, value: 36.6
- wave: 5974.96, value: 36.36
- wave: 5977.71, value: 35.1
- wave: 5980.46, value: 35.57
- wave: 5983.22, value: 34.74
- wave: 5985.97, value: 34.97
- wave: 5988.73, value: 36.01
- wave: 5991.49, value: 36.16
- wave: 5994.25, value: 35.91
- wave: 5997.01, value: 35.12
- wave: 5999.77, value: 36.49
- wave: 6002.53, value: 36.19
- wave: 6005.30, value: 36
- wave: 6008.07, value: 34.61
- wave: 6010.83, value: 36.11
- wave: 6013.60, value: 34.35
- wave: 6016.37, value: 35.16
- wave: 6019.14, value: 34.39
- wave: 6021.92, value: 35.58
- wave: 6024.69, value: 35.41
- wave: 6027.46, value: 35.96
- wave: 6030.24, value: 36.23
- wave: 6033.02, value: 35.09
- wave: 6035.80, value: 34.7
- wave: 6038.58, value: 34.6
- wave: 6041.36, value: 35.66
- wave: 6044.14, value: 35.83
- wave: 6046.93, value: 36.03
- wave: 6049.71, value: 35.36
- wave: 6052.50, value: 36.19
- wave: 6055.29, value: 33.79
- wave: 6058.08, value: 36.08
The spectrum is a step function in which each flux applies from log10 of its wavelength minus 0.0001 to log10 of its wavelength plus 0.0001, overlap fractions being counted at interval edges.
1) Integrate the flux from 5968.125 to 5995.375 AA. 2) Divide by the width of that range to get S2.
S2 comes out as 35.8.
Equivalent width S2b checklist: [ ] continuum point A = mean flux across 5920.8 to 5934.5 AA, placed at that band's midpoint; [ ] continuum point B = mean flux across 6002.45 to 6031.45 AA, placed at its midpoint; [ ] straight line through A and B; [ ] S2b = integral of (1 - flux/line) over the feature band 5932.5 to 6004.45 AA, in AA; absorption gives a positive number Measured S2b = -0.9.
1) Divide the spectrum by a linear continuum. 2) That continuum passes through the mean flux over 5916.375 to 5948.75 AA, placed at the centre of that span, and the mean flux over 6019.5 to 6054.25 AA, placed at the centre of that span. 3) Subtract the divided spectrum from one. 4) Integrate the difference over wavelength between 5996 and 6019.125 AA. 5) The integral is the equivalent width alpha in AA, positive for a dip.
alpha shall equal 0.1 AA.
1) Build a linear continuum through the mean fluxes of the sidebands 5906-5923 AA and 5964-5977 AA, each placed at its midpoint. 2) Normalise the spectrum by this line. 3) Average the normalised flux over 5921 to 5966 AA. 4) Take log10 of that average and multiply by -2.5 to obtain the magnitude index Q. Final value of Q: 0.013 mag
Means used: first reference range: 36.2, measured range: 35.7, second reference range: 36.1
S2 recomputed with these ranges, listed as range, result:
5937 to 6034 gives 35.7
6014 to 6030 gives 35.3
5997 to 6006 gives 36.1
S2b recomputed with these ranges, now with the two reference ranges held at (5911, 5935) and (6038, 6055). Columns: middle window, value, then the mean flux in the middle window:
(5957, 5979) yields -0.16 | 35.9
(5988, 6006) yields -0.18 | 36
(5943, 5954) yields 0.02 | 35.7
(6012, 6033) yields 0.17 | 35.3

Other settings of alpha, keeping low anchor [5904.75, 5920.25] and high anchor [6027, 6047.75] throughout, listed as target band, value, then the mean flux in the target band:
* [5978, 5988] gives 0.2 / 35.2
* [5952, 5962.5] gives 0.0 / 35.9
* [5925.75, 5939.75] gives 0.1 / 35.7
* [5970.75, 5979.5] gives 0.0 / 36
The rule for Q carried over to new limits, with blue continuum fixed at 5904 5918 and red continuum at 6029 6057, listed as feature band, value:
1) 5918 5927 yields 0.00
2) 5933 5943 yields -0.01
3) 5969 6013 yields 0.00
